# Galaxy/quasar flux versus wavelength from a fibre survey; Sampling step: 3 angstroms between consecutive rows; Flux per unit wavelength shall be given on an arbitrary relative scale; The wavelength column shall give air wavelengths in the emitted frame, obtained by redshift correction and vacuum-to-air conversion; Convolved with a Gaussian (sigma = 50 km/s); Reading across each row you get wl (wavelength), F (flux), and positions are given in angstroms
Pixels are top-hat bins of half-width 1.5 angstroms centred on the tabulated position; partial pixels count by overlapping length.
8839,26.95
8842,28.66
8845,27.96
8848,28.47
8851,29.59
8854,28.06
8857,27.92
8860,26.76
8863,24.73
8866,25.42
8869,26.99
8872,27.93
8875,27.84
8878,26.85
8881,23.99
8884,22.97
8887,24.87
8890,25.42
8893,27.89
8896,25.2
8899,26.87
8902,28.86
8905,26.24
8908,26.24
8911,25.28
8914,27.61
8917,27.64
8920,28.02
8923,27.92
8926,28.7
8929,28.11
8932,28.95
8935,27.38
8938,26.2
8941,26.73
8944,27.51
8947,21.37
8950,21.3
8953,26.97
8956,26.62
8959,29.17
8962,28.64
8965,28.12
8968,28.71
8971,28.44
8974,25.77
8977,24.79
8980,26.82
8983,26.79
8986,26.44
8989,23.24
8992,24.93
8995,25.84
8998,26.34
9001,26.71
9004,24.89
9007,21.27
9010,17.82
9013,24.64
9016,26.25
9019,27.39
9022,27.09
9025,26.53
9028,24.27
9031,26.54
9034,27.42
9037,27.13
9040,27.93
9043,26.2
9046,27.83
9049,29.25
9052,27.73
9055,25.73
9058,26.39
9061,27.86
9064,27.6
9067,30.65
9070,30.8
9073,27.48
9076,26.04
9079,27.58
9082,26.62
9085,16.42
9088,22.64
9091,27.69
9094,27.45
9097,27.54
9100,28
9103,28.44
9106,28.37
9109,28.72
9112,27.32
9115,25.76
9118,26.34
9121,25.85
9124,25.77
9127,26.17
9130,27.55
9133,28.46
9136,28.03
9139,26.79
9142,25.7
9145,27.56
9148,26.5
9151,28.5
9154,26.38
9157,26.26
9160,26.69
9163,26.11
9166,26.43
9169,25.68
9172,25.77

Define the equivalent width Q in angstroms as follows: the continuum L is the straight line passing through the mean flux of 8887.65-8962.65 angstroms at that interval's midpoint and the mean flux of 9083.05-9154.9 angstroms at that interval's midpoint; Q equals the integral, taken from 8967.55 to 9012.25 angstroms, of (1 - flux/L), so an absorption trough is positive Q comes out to 2.61 angstroms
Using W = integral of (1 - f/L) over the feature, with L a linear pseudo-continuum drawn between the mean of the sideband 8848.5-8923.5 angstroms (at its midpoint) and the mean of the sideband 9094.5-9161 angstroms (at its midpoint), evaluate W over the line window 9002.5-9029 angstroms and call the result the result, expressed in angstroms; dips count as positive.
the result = 2.42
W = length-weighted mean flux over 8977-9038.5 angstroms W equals 25.4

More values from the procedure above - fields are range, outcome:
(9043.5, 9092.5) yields 26.8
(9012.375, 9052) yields 26.9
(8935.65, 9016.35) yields 25.7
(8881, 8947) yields 26.7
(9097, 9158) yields 27.1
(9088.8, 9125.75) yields 27.2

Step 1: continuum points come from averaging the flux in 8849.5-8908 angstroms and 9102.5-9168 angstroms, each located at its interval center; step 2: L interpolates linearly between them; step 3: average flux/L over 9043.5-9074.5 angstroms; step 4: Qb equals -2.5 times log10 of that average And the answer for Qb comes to -0.05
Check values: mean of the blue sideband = 26.5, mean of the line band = 28.1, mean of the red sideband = 27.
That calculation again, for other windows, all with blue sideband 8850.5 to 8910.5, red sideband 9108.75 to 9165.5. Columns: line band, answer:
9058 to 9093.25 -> 0.009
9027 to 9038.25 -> 0.011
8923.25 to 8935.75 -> -0.070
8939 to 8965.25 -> 0.016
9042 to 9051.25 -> -0.046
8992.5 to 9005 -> 0.030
